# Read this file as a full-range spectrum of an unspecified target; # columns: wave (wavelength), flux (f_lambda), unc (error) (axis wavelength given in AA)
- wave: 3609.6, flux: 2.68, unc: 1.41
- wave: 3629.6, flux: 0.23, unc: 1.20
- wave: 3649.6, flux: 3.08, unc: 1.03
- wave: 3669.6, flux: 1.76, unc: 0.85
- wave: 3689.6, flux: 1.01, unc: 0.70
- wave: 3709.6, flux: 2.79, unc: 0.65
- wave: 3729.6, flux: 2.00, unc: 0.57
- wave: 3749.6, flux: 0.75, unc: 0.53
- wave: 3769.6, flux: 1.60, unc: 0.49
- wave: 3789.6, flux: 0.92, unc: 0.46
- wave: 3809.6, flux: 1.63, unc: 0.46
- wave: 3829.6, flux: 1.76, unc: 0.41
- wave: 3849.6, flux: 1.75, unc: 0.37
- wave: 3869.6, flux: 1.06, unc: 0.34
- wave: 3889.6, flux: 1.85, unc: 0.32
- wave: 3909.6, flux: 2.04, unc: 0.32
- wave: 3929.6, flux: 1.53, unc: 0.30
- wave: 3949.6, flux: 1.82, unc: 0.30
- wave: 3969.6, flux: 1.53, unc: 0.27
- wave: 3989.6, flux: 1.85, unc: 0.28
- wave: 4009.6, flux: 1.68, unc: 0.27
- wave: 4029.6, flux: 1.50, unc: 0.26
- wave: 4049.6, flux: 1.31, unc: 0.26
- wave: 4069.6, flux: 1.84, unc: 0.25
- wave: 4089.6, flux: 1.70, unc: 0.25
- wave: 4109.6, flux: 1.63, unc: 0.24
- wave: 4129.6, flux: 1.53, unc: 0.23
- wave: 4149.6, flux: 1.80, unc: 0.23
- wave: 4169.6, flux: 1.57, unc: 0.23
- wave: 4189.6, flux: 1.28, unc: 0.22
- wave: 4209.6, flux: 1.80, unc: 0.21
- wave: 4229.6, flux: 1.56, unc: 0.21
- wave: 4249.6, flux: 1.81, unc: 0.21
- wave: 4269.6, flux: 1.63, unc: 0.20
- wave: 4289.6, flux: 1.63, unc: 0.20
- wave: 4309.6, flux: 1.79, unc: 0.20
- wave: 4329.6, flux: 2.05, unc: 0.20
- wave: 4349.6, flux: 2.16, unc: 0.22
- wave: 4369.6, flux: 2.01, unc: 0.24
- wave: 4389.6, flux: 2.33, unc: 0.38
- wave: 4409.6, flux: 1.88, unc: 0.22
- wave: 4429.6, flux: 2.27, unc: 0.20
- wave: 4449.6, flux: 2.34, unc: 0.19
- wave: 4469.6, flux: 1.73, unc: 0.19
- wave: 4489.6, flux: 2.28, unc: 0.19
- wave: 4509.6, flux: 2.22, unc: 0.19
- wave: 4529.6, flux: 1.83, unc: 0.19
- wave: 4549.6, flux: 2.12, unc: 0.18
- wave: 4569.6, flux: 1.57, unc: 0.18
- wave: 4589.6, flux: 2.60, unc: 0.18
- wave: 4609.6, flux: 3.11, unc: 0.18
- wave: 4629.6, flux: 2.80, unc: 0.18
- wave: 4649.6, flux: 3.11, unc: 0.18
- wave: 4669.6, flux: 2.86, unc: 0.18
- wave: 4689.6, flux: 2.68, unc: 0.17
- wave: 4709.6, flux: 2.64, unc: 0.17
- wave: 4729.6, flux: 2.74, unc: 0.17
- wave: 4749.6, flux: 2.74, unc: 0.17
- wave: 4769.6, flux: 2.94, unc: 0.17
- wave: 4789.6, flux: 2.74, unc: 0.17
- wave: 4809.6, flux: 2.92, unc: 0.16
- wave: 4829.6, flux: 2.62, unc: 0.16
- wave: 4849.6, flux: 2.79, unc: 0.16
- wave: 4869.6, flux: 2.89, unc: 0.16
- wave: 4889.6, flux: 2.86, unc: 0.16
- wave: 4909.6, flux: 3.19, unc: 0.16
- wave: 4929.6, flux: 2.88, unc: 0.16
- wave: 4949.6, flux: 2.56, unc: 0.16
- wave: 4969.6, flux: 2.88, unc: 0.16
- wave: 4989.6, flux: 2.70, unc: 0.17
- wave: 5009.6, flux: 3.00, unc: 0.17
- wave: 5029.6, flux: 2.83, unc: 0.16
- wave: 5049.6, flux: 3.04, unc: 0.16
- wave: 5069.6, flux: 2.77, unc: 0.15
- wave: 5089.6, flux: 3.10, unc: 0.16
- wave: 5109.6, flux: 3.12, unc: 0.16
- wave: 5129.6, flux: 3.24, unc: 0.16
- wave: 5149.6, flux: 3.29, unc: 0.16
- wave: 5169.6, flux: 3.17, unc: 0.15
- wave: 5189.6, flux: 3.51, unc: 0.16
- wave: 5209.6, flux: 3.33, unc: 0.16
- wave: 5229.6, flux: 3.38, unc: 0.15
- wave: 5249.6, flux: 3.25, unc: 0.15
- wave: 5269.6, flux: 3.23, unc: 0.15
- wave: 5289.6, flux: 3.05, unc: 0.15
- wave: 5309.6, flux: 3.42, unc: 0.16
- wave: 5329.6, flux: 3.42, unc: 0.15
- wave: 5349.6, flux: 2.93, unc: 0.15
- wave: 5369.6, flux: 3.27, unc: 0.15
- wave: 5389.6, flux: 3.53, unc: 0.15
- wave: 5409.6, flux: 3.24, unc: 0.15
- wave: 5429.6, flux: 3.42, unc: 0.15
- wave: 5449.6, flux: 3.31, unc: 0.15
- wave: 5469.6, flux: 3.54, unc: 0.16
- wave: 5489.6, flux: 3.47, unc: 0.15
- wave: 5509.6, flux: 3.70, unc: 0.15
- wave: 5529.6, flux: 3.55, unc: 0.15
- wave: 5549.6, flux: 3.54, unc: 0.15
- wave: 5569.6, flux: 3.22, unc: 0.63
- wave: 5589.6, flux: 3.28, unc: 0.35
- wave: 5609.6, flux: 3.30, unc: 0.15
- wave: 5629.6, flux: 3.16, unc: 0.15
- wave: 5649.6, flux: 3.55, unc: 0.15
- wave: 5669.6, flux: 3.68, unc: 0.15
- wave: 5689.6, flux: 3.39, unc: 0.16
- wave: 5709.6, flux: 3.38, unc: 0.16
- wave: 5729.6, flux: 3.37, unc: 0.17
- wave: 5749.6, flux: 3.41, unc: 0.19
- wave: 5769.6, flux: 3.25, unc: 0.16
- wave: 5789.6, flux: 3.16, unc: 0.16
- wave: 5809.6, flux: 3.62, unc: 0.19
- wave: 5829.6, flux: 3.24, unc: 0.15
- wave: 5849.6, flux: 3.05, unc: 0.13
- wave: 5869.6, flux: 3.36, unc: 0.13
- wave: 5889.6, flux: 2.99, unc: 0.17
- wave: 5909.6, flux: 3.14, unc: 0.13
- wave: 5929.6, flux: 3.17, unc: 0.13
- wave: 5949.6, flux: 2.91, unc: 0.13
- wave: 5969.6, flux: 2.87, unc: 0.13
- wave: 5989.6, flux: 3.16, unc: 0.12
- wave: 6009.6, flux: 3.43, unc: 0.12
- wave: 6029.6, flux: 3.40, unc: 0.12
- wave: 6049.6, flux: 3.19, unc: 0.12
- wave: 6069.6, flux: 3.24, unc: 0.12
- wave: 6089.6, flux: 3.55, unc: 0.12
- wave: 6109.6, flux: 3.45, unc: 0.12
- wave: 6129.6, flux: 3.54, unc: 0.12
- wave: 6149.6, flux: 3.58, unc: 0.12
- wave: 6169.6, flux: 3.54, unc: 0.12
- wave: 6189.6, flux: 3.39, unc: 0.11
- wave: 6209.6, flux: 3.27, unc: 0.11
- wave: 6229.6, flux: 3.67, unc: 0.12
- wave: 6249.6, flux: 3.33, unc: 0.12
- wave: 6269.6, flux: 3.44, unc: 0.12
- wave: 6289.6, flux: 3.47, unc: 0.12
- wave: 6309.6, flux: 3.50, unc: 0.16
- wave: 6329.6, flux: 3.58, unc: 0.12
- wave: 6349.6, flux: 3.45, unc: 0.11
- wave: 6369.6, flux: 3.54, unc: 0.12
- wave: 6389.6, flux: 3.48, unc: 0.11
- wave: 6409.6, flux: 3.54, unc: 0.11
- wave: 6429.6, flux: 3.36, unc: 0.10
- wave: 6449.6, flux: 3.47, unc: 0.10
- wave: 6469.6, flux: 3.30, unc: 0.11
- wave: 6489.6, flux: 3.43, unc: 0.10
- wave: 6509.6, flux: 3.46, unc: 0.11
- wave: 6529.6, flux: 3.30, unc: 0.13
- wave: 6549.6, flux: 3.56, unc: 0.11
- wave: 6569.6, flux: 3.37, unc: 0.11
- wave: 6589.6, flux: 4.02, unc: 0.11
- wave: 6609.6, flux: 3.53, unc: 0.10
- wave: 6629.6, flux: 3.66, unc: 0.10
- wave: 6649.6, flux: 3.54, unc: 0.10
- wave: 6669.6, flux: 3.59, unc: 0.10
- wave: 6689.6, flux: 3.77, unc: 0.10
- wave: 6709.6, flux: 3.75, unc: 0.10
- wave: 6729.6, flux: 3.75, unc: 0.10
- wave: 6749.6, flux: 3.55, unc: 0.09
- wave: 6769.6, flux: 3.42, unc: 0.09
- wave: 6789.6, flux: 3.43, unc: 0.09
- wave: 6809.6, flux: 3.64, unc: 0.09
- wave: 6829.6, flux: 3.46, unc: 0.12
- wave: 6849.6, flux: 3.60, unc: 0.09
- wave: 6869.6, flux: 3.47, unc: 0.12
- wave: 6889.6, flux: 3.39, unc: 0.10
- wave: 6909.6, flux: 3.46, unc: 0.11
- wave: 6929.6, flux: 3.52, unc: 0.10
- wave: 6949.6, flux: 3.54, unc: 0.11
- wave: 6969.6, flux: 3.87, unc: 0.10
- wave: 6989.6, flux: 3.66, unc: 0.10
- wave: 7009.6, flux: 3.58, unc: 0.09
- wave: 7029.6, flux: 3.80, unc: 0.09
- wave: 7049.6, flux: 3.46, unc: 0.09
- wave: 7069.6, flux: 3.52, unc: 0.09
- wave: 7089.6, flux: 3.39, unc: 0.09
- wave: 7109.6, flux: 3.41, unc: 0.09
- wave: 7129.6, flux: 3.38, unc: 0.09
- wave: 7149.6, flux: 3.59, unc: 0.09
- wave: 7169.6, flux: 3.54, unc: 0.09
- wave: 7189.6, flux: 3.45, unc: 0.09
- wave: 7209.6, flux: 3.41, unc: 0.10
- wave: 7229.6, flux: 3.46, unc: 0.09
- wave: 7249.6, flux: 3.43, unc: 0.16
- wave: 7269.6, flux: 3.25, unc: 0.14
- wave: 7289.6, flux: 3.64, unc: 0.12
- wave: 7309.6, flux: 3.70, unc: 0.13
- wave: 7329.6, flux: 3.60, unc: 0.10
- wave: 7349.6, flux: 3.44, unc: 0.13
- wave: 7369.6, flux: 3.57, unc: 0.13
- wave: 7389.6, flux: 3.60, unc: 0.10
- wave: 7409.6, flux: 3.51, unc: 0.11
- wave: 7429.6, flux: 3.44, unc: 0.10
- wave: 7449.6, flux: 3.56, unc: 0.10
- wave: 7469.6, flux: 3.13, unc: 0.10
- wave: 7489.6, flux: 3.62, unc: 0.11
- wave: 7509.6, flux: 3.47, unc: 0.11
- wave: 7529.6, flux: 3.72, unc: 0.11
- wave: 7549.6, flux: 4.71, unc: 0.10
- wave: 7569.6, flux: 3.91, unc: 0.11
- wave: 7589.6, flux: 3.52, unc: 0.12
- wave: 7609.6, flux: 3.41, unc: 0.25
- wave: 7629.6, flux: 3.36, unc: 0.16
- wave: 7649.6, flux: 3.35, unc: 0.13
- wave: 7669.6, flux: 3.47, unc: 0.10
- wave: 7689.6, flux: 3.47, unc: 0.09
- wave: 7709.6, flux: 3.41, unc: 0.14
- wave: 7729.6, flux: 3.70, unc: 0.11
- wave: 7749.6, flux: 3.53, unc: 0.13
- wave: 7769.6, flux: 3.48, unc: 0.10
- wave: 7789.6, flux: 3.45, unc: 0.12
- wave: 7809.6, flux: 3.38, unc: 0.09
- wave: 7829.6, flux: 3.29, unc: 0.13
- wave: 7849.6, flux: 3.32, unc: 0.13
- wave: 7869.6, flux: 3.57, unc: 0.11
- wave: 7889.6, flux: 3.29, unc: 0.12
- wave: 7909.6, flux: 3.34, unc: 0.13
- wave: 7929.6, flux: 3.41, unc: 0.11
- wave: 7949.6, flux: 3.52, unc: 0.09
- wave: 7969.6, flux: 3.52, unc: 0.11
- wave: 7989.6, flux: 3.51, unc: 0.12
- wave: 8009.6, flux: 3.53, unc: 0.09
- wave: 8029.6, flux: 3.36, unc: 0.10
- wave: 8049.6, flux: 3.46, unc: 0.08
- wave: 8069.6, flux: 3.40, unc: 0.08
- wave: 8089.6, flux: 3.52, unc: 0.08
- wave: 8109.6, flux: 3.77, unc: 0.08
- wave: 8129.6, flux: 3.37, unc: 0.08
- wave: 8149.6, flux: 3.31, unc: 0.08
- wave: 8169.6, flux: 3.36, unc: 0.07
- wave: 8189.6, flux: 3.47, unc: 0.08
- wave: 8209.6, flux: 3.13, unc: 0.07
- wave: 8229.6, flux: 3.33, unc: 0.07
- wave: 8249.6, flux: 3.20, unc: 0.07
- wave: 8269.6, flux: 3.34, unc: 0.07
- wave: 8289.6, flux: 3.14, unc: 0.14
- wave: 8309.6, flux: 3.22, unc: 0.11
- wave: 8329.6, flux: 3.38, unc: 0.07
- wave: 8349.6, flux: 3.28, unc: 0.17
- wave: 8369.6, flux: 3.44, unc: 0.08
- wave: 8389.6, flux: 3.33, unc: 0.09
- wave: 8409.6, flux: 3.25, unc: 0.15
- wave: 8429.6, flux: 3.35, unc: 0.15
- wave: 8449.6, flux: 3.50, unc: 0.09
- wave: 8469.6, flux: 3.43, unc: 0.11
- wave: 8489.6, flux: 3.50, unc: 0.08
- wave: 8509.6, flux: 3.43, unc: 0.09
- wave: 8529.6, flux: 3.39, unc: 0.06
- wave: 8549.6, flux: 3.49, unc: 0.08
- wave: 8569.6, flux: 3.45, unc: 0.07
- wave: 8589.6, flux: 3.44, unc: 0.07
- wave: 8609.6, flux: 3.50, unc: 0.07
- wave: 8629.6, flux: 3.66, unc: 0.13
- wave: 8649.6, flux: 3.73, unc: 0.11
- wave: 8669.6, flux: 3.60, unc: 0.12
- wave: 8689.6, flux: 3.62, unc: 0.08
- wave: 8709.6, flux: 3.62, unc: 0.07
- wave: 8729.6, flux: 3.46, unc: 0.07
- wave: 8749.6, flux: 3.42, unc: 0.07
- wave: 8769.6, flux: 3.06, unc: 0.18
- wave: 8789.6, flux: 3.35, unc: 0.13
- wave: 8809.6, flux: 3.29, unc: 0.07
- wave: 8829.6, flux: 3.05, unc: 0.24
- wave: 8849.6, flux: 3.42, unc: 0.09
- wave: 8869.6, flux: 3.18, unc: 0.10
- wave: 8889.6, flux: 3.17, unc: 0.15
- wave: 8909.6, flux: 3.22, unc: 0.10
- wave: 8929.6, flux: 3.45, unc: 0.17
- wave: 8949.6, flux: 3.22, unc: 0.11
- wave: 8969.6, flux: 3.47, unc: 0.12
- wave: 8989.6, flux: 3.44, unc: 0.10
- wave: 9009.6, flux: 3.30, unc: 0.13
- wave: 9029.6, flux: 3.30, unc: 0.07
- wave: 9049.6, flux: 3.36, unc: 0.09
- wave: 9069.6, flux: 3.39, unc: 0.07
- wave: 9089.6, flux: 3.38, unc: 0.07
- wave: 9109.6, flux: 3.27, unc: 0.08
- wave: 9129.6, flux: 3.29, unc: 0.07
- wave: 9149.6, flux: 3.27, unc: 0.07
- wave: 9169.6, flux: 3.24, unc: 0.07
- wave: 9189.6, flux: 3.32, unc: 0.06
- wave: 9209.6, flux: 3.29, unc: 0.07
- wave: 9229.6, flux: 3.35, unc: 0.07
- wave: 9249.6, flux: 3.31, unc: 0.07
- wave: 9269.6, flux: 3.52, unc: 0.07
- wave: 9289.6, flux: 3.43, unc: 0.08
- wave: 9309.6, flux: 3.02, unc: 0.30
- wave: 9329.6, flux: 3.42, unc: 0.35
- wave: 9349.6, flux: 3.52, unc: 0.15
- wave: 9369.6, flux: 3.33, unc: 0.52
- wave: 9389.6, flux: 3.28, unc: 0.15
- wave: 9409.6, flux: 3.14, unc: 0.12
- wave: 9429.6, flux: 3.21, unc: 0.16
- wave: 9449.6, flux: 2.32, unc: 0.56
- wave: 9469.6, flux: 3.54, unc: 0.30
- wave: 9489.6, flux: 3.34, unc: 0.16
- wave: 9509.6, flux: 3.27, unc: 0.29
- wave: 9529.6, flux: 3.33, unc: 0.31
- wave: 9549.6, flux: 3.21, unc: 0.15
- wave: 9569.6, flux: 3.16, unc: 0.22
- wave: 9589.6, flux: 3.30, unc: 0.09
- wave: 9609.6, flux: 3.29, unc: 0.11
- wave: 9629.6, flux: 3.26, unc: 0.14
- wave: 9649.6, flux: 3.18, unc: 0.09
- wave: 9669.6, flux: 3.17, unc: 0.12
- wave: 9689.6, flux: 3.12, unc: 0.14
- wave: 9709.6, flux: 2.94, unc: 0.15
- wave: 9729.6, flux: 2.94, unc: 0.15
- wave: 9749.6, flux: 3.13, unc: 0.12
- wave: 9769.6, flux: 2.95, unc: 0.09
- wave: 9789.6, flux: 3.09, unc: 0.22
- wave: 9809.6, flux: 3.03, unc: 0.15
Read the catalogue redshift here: 0.15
